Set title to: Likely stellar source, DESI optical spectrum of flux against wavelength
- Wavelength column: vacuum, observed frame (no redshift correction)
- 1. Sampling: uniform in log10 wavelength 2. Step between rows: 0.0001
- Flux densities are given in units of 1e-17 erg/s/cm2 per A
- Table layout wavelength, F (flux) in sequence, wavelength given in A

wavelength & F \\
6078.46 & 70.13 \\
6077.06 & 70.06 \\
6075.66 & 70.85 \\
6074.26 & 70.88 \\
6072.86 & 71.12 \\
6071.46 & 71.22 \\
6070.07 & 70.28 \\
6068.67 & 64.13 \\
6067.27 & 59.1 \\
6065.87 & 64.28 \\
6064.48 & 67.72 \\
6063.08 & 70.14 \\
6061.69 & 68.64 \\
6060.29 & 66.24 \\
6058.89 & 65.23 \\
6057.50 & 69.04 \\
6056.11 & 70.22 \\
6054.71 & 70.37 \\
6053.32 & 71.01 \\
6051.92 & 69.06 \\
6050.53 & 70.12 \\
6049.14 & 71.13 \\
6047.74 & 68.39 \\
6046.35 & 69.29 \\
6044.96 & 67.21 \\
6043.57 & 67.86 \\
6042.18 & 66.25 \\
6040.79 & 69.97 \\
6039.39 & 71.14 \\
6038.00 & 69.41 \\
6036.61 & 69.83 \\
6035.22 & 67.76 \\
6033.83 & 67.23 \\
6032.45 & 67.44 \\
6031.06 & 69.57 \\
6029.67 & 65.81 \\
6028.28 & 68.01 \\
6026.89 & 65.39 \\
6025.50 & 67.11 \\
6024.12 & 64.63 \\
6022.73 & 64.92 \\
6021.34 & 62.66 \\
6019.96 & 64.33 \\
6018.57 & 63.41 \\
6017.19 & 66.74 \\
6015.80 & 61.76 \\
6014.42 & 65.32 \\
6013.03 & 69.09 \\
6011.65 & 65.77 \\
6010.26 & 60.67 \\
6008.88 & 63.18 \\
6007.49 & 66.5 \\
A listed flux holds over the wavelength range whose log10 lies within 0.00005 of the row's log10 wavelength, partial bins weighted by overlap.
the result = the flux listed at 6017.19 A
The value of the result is 66.74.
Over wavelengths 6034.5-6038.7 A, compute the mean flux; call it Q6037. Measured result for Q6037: 69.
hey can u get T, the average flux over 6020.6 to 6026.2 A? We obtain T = 64.9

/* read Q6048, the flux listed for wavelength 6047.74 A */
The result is 68.39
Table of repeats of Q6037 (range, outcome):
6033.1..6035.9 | 67.7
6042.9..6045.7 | 67.7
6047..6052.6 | 69.7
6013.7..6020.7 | 64.3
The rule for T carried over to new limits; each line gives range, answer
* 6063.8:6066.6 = 66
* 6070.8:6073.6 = 71.1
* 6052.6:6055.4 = 70.6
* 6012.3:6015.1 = 67.2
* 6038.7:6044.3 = 68.7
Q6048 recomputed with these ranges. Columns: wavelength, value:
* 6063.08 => 70.14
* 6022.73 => 64.92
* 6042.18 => 66.25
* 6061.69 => 68.64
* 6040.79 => 69.97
